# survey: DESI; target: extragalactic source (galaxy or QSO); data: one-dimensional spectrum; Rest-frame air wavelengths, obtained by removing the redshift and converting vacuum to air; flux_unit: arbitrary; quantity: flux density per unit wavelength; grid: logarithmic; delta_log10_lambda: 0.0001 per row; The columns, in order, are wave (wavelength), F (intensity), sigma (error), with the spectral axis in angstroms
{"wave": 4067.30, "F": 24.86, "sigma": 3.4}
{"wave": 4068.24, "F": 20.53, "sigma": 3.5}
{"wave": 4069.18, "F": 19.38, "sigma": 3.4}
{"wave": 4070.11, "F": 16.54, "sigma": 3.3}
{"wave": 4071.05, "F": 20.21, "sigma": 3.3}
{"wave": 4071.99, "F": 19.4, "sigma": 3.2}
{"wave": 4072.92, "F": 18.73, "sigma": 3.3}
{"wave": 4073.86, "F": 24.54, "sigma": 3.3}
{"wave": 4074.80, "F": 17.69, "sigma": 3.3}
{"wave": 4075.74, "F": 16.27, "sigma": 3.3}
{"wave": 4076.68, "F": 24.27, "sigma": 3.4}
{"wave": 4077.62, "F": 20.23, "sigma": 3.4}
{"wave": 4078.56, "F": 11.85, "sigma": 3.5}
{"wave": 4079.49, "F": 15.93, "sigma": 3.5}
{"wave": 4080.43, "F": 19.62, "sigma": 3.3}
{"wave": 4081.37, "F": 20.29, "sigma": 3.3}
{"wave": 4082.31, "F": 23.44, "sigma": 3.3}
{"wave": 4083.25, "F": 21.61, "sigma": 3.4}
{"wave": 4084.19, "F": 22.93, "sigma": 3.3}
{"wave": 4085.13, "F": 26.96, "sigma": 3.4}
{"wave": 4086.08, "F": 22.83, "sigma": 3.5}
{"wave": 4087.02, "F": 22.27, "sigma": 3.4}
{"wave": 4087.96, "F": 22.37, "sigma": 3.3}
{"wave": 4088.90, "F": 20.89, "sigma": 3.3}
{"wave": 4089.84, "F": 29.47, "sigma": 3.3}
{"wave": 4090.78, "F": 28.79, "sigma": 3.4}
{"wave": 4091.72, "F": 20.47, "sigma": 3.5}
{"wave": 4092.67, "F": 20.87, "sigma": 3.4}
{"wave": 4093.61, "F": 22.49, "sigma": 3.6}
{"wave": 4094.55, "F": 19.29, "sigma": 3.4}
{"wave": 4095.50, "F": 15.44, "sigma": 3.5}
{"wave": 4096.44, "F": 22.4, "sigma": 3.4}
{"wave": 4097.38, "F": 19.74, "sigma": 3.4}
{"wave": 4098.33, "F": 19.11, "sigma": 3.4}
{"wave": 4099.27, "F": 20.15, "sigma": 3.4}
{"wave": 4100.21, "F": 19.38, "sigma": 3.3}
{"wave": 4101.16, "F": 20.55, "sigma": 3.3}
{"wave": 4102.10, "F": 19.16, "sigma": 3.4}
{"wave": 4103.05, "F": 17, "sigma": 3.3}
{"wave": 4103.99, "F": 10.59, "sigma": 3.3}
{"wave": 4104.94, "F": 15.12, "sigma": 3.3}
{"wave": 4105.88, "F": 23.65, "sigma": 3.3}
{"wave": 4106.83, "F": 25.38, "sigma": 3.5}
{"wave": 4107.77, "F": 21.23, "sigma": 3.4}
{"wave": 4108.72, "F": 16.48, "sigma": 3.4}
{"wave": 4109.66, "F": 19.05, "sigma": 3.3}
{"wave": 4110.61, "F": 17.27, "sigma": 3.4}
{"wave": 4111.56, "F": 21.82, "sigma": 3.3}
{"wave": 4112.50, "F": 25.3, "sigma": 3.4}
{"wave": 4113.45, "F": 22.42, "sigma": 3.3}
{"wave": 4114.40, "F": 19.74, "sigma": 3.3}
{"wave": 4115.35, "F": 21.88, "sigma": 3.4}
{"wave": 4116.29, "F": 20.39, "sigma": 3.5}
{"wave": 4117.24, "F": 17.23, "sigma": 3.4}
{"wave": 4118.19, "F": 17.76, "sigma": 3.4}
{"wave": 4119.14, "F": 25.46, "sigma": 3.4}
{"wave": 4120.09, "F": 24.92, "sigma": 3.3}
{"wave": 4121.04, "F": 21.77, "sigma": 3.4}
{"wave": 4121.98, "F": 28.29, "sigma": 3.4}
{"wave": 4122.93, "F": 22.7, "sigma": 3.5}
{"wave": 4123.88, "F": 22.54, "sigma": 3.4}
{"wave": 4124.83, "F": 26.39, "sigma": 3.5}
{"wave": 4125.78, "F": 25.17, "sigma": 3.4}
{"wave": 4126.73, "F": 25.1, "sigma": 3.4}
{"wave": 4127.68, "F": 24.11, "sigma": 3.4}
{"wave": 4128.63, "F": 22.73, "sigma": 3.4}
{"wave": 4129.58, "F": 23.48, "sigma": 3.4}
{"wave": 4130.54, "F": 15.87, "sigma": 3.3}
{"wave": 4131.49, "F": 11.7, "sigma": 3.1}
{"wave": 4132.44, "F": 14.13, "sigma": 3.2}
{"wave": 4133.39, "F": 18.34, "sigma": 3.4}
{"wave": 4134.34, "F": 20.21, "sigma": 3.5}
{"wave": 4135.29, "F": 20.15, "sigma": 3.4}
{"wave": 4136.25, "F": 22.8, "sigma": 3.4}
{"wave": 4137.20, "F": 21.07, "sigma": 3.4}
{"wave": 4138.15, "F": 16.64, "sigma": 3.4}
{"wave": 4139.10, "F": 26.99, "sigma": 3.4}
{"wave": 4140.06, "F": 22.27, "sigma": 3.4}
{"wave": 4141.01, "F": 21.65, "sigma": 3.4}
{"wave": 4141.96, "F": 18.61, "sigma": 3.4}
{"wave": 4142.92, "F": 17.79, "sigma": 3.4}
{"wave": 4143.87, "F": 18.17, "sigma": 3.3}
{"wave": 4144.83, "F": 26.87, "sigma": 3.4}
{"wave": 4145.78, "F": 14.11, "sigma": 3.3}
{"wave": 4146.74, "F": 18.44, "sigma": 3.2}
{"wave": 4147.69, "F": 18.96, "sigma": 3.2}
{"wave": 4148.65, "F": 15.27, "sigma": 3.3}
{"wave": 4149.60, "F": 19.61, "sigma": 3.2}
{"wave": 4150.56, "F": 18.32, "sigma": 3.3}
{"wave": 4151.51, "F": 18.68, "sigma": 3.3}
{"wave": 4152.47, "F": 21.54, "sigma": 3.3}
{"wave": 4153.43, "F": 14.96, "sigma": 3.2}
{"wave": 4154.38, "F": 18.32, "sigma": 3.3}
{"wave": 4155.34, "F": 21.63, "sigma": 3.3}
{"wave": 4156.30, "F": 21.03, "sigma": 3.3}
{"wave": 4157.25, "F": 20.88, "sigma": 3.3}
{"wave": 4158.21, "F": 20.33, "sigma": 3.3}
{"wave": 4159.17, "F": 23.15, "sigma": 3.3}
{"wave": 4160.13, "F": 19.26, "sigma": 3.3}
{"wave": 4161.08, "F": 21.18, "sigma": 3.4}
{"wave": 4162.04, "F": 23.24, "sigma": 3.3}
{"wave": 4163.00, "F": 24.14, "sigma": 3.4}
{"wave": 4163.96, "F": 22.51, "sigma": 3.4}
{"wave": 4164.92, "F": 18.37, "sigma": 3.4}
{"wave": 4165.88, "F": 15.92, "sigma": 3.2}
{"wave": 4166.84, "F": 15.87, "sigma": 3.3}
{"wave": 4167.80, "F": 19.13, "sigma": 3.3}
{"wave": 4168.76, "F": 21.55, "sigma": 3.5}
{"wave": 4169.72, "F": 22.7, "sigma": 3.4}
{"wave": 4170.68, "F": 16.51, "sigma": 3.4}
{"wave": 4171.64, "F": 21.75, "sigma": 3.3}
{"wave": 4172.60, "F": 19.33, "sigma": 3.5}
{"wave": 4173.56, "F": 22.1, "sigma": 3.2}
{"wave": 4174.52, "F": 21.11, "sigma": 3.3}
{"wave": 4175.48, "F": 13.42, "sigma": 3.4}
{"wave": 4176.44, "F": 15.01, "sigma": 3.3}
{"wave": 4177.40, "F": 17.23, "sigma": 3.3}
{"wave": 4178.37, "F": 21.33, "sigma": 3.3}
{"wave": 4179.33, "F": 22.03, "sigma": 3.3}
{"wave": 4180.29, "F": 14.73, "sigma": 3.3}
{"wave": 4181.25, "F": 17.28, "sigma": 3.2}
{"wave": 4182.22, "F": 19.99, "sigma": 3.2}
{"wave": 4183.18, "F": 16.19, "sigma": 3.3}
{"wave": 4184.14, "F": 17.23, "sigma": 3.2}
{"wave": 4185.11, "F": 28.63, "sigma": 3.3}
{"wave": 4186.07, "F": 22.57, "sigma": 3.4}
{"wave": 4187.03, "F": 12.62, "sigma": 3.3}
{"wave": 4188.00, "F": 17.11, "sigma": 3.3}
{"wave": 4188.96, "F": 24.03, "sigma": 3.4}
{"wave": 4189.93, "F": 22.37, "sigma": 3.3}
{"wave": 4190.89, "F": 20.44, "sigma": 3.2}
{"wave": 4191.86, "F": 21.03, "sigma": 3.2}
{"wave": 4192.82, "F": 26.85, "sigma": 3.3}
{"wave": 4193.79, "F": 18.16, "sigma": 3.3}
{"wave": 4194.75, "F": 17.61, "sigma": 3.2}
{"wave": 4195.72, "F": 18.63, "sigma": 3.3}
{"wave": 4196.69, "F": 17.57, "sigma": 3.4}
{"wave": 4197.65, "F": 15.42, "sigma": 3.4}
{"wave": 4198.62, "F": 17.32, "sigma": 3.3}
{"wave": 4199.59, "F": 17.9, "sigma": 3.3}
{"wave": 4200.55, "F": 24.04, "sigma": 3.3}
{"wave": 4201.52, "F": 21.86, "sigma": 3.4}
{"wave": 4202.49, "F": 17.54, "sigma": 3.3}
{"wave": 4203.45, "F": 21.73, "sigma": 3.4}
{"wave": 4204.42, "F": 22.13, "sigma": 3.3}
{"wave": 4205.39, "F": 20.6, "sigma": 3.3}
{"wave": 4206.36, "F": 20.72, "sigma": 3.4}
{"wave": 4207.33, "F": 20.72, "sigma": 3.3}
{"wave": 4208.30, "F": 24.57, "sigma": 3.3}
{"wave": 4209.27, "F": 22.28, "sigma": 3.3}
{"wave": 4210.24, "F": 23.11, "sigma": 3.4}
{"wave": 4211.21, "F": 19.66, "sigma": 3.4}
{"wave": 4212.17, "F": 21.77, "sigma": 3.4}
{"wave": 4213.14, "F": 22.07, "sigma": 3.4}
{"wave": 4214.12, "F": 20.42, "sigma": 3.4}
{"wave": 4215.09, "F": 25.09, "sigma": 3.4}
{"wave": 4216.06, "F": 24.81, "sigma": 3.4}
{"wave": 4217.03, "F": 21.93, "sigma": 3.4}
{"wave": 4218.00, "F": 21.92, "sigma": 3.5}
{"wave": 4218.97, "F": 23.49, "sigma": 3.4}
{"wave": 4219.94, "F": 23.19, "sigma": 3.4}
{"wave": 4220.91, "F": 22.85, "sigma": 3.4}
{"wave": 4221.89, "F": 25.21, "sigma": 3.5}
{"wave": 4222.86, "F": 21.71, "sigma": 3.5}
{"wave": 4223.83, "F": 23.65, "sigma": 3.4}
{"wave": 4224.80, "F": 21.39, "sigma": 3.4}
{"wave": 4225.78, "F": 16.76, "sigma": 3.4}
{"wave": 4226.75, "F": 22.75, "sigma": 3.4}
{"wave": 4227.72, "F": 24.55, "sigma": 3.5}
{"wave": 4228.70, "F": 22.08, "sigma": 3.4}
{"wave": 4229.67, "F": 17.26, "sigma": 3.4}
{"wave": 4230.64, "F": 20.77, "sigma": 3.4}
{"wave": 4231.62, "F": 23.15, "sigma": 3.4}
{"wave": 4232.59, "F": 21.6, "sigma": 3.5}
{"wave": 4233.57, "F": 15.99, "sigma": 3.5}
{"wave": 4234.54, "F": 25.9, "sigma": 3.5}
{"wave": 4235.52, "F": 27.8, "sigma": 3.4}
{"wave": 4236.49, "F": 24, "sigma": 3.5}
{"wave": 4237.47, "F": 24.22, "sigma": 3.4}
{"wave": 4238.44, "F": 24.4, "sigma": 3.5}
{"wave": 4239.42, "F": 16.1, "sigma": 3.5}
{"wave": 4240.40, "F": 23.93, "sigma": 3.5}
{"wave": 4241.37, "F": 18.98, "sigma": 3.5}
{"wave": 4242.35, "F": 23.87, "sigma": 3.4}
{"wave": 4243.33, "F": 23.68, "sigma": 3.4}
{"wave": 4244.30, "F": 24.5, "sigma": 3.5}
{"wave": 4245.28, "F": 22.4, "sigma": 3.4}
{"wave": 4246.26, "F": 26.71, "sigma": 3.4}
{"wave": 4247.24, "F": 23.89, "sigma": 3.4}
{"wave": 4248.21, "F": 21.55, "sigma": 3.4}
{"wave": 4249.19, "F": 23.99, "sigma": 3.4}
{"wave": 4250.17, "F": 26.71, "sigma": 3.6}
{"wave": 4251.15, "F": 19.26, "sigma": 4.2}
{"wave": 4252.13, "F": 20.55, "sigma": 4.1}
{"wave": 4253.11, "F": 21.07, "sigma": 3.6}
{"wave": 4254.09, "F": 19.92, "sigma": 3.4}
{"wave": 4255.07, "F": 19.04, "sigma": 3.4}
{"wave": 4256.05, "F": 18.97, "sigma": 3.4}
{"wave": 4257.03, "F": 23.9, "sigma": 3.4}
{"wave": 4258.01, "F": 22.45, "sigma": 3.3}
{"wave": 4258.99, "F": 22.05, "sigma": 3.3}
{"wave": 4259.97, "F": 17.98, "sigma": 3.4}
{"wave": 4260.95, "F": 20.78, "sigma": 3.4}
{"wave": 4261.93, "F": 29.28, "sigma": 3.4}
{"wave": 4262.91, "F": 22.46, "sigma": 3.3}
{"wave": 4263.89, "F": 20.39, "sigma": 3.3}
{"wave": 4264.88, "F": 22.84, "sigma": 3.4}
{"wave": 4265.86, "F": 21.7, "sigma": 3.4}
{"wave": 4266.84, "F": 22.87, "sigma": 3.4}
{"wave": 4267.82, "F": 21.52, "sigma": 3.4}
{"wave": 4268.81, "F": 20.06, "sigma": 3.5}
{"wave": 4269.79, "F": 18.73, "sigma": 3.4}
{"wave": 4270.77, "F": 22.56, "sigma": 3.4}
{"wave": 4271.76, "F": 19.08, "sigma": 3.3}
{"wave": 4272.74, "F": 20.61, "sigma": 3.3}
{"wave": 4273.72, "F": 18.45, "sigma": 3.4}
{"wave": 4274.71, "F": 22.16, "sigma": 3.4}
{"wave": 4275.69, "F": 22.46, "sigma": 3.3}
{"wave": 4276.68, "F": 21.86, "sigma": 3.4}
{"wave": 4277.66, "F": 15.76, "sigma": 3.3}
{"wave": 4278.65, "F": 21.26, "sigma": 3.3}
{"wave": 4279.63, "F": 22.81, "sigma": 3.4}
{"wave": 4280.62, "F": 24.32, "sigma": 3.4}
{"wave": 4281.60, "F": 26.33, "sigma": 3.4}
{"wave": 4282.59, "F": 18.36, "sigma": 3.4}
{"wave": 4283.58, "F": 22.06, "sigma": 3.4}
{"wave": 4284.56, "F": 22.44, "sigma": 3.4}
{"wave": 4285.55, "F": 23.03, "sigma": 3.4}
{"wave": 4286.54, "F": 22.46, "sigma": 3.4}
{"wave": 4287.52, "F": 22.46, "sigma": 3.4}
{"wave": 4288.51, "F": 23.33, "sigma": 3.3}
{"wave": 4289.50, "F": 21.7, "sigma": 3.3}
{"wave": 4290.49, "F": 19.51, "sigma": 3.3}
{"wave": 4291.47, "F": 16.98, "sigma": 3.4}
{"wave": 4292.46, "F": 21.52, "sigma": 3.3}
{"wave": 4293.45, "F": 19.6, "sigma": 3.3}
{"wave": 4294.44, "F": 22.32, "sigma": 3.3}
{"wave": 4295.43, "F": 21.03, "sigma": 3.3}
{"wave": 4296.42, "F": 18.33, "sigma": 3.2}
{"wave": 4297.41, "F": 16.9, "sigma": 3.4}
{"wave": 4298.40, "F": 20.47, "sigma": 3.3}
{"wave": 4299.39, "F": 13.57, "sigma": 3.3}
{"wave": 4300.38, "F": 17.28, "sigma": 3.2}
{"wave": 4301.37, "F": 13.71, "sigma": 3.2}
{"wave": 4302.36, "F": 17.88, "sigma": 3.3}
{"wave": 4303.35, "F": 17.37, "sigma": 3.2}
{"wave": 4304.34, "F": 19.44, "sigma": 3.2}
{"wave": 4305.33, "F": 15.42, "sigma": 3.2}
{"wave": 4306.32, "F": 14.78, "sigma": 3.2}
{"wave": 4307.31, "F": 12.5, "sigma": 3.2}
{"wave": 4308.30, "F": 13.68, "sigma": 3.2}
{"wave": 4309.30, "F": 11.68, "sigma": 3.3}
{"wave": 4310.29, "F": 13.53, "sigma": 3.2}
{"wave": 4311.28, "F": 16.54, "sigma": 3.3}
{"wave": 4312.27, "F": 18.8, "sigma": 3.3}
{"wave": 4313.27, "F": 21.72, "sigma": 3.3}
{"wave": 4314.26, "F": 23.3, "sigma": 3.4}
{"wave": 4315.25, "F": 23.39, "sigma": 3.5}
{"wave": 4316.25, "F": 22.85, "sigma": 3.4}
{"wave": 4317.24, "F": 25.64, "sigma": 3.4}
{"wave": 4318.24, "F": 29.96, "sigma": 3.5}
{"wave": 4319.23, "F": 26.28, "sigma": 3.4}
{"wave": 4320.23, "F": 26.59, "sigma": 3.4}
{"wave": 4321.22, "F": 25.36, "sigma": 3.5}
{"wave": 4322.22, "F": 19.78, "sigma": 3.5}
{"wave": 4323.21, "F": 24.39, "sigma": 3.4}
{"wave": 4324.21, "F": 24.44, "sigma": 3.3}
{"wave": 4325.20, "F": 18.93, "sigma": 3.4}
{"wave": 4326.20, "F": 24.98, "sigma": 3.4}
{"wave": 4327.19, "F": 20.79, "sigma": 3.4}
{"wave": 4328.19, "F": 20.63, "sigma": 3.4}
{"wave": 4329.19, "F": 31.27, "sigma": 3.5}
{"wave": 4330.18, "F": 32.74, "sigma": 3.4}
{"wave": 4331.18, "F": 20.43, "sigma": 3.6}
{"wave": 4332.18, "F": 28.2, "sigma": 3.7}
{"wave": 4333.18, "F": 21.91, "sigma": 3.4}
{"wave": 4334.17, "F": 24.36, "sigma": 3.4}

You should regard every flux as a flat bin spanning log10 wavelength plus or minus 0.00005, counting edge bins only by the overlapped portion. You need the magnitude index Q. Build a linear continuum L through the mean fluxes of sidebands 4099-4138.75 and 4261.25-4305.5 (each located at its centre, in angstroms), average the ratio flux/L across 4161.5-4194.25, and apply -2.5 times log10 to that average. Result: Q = 0.04 mag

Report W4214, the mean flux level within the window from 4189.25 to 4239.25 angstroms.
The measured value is 21.6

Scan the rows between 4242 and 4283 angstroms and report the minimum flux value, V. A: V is 15.76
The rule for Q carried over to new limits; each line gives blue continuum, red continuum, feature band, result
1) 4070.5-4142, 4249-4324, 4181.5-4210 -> 0.03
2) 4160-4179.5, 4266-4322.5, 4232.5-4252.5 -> -0.15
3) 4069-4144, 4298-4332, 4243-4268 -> -0.08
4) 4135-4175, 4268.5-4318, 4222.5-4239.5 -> -0.11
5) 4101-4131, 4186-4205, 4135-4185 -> 0.05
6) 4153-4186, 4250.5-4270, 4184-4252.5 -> -0.06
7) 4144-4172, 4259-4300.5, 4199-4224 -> -0.09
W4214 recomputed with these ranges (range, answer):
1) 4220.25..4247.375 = 22.5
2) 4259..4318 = 20.1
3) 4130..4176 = 19.5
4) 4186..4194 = 20.6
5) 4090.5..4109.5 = 19.8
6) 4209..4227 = 22.3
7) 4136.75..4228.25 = 20.4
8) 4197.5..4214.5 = 20.9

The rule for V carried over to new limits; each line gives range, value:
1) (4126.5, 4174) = 11.7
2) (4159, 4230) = 12.62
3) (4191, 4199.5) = 15.42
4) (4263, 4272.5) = 18.73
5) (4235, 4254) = 16.1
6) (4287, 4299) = 16.9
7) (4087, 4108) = 10.59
